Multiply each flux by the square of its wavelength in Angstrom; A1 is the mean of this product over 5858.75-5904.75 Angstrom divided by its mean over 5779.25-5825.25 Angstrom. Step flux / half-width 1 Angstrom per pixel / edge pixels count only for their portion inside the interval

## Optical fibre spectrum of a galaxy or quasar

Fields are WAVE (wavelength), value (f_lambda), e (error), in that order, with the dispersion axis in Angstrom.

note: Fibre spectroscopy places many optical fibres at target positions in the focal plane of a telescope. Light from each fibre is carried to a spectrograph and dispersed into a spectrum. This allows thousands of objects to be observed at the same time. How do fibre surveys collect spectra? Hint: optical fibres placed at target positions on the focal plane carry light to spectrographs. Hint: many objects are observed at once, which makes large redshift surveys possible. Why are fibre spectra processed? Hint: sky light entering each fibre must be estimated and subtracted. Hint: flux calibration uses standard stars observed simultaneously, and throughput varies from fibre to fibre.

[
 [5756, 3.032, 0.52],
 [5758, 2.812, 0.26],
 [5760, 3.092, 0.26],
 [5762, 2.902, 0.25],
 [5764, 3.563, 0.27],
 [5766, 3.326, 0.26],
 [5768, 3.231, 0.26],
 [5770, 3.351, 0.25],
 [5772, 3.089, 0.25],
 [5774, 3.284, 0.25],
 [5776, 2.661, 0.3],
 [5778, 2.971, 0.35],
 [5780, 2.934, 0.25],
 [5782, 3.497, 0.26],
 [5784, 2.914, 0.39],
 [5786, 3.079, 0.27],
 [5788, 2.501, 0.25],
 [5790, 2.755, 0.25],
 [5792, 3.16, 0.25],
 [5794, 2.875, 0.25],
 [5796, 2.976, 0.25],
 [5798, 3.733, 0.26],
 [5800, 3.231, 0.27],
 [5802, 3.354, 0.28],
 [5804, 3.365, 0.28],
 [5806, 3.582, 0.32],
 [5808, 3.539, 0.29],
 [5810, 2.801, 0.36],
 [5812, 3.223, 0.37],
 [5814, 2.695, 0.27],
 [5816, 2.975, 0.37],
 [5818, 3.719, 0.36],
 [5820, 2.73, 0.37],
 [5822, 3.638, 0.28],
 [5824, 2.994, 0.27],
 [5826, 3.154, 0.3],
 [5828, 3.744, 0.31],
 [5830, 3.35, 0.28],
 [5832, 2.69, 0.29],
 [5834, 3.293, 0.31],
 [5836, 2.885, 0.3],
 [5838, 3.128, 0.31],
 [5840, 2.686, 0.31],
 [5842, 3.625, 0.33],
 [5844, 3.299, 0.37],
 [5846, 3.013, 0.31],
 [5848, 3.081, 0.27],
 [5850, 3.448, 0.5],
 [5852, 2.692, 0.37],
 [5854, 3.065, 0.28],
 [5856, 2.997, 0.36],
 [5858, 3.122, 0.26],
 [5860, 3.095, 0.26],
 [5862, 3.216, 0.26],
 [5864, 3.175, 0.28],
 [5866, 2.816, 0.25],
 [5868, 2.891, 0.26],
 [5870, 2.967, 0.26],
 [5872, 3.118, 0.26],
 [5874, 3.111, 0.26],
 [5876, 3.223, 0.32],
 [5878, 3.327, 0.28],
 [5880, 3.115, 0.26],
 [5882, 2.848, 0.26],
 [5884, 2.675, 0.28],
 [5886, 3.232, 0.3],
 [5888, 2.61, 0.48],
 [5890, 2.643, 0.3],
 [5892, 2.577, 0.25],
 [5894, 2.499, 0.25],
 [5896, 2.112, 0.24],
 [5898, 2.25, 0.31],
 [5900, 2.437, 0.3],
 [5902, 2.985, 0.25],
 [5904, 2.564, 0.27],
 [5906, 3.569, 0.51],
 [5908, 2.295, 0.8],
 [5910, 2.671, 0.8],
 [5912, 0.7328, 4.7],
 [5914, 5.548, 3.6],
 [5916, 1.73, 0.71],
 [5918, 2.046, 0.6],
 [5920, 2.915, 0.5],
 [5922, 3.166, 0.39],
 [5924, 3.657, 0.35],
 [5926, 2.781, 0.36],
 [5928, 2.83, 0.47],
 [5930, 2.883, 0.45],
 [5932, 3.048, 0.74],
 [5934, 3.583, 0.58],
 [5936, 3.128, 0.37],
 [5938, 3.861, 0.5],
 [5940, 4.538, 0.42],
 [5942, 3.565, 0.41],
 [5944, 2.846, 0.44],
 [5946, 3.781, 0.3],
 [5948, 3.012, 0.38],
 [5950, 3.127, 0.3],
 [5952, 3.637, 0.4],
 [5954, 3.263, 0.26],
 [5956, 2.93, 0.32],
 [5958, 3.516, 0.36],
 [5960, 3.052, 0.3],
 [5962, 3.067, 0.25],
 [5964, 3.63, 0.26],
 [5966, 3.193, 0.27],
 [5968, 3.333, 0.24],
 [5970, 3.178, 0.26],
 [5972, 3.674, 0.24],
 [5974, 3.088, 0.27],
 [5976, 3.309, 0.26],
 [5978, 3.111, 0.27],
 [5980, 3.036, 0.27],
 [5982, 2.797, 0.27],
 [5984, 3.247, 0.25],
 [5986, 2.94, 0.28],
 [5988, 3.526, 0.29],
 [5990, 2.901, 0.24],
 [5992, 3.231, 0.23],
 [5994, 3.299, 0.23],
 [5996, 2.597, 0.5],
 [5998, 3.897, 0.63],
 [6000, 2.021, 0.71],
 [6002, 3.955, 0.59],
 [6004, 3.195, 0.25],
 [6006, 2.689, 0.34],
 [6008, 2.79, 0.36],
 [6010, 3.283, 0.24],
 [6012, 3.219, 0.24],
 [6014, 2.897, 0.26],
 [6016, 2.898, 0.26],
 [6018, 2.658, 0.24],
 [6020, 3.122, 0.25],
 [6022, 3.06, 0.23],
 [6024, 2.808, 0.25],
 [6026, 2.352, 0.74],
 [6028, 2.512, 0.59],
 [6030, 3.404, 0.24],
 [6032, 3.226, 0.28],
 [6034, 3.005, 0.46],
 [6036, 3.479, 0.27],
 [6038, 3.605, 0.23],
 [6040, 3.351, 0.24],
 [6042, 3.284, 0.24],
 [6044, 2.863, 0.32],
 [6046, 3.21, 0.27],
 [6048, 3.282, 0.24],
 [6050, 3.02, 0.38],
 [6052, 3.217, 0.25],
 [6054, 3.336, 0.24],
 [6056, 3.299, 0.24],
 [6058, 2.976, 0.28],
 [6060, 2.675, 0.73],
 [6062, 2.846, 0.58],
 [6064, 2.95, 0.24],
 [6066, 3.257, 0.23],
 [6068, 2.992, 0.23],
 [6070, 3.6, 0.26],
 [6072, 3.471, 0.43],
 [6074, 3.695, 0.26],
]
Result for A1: 0.9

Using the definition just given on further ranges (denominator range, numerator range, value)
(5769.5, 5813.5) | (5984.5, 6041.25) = 1.06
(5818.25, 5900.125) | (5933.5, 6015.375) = 1.12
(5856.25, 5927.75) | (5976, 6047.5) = 1.12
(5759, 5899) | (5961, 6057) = 1.08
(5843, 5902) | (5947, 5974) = 1.15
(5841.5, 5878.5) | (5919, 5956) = 1.09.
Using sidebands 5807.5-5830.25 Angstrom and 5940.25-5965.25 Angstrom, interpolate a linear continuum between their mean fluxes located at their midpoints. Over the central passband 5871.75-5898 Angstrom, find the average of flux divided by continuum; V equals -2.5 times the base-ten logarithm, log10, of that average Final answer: 0.16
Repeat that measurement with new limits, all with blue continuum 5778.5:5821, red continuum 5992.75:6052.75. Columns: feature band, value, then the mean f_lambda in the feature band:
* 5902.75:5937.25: 0.07 mag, 2.9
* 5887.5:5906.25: 0.20 mag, 2.59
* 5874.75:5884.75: 0.02 mag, 3.05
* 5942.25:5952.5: -0.07 mag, 3.28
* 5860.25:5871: 0.03 mag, 3.02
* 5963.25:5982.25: -0.06 mag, 3.25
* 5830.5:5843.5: 0.02 mag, 3.07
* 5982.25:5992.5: -0.02 mag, 3.14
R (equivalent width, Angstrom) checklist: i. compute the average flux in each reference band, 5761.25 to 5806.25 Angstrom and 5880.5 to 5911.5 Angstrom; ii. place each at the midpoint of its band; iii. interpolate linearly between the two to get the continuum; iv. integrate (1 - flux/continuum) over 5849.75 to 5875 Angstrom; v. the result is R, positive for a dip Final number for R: -2.3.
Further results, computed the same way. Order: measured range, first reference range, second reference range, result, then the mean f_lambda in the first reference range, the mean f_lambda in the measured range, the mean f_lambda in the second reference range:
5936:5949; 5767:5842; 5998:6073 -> -1.9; 3.14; 3.56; 3.09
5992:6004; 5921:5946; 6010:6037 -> -0.3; 3.34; 3.16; 2.98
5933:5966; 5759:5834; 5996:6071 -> -3.1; 3.16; 3.4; 3.08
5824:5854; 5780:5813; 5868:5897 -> -1.3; 3.15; 3.14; 2.86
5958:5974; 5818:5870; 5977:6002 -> -1.1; 3.12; 3.3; 3.09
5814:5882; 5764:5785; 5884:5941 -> -2.6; 3.15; 3.12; 2.89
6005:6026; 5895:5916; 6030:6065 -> 0.9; 2.67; 2.91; 3.16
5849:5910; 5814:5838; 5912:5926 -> 3.5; 3.17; 2.89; 2.97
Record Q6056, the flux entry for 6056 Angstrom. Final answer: 3.299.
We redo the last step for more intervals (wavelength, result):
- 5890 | 2.643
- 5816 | 2.975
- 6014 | 2.897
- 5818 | 3.719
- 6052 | 3.217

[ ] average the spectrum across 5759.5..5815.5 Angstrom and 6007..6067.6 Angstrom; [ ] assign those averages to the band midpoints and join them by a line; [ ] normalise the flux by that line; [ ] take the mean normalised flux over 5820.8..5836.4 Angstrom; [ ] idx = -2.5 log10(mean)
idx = -0.04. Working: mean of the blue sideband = 3.13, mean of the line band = 3.23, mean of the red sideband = 3.06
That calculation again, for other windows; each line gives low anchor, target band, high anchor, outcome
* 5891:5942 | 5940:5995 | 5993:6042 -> -0.09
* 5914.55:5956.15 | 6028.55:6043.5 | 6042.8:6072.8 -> -0.05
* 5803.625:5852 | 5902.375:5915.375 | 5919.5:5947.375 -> 0.15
